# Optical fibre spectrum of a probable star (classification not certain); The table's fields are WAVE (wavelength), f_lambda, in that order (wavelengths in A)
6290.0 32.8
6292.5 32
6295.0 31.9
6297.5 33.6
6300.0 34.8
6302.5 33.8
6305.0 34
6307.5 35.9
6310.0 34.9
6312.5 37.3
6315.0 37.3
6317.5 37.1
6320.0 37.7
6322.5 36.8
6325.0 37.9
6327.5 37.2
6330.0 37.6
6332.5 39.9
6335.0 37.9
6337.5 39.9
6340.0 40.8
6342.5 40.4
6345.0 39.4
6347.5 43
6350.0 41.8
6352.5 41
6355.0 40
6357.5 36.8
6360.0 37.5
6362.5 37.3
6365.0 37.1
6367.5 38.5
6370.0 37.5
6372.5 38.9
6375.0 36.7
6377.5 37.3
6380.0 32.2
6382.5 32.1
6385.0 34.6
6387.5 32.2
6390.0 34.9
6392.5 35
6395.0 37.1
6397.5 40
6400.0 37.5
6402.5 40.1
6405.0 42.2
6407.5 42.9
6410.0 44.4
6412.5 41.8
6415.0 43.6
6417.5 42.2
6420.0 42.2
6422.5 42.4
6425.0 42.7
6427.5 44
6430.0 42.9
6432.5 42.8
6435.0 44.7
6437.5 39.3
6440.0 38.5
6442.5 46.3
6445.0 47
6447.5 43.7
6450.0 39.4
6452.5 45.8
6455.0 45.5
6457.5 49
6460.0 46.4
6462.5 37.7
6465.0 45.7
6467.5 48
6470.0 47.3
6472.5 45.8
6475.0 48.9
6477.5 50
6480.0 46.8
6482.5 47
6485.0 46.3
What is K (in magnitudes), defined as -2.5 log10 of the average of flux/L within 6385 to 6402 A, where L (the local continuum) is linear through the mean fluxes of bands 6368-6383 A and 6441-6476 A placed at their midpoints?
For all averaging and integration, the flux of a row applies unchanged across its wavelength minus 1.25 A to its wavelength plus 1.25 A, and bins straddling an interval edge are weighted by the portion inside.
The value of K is 0.06 mag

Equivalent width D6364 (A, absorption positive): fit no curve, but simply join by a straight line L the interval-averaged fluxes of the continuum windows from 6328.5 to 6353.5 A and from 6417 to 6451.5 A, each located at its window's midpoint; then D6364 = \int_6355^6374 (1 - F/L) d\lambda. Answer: 1.4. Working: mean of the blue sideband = 40.1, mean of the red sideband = 42.8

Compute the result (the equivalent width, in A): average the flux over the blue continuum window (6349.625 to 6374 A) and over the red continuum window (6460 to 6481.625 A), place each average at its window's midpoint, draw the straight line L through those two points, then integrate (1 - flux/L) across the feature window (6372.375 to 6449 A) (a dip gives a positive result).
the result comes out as 3.6 A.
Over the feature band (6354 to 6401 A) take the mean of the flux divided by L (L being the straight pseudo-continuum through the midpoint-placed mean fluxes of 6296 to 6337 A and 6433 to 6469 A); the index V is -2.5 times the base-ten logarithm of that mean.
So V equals 0.098 mag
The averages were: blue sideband 36.5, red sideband 44.1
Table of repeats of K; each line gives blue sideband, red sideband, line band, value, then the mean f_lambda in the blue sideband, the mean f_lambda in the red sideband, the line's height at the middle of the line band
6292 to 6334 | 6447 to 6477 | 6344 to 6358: -0.06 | 35.9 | 45.4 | 38.4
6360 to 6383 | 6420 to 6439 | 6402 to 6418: -0.05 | 36.6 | 42.6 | 40.6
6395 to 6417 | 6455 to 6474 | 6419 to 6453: 0.02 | 41.3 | 45.7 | 43.6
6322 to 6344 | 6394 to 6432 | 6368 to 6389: 0.15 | 38.8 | 41.8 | 40.5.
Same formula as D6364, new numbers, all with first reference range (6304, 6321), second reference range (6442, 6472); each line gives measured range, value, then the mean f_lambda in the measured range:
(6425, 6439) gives 0.3 A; 42.7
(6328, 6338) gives -0.3 A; 38.6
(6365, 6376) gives 0.6 A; 37.8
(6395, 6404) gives 0.6 A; 39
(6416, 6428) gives 0.1 A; 42.6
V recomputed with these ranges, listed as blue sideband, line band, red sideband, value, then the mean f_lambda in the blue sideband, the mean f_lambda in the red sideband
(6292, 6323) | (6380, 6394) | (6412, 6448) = 0.19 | 35.2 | 42.9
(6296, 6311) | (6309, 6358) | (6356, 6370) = -0.08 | 34.5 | 37.5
